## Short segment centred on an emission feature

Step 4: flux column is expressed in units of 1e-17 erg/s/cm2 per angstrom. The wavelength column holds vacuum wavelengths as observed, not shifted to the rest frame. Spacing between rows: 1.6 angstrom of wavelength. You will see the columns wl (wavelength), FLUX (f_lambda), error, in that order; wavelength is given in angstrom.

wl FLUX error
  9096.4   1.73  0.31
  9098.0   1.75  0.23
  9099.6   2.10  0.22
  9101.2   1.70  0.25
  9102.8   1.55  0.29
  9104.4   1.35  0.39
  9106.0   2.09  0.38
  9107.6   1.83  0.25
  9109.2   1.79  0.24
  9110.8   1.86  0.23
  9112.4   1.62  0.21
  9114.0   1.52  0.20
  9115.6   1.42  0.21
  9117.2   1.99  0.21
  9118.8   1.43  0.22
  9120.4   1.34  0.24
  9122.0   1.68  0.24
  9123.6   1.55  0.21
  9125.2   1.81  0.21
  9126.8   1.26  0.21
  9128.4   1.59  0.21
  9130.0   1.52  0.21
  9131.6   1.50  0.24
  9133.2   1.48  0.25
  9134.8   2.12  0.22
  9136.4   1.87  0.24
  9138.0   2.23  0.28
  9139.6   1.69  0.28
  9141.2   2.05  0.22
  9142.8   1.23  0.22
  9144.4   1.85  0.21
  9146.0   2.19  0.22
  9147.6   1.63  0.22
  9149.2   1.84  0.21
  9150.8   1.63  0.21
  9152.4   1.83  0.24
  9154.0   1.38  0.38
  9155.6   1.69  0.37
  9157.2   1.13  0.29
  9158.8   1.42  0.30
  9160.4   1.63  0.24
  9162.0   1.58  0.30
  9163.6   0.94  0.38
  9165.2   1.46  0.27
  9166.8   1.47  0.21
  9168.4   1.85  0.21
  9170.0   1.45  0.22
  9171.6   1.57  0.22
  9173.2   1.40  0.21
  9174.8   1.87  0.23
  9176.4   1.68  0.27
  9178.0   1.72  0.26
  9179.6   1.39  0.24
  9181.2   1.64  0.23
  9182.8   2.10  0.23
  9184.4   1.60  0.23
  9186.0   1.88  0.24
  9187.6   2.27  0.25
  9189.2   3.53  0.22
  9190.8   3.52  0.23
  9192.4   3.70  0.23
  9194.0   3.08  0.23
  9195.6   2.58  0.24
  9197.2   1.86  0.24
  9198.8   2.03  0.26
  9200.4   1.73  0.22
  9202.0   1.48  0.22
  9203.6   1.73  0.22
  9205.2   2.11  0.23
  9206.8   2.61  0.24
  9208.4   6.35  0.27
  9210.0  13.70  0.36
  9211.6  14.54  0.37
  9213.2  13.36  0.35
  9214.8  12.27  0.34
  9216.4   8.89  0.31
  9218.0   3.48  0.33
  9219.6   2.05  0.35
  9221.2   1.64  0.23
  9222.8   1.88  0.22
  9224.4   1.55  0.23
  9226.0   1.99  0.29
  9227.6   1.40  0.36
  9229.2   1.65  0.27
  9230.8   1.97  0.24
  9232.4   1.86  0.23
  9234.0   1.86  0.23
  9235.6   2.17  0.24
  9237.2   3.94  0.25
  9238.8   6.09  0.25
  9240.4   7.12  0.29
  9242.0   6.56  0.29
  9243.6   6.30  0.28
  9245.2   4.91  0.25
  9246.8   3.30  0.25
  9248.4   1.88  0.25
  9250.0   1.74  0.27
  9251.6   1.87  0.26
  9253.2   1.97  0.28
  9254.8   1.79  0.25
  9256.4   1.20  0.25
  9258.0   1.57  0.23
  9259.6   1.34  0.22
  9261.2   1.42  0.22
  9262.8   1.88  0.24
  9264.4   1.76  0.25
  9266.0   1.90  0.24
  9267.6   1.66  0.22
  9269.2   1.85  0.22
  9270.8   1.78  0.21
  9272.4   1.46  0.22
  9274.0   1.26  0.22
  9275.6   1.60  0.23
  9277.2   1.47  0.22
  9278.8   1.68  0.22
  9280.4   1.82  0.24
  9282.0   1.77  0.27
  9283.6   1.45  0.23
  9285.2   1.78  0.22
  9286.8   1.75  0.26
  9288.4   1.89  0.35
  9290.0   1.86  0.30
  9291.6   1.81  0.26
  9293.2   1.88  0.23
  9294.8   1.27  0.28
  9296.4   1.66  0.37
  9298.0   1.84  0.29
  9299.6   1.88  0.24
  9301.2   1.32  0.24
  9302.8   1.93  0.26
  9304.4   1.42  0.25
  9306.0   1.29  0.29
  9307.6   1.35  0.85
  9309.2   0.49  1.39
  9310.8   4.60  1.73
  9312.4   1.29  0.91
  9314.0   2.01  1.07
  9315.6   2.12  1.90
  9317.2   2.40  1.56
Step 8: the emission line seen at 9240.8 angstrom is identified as [N II] 6583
